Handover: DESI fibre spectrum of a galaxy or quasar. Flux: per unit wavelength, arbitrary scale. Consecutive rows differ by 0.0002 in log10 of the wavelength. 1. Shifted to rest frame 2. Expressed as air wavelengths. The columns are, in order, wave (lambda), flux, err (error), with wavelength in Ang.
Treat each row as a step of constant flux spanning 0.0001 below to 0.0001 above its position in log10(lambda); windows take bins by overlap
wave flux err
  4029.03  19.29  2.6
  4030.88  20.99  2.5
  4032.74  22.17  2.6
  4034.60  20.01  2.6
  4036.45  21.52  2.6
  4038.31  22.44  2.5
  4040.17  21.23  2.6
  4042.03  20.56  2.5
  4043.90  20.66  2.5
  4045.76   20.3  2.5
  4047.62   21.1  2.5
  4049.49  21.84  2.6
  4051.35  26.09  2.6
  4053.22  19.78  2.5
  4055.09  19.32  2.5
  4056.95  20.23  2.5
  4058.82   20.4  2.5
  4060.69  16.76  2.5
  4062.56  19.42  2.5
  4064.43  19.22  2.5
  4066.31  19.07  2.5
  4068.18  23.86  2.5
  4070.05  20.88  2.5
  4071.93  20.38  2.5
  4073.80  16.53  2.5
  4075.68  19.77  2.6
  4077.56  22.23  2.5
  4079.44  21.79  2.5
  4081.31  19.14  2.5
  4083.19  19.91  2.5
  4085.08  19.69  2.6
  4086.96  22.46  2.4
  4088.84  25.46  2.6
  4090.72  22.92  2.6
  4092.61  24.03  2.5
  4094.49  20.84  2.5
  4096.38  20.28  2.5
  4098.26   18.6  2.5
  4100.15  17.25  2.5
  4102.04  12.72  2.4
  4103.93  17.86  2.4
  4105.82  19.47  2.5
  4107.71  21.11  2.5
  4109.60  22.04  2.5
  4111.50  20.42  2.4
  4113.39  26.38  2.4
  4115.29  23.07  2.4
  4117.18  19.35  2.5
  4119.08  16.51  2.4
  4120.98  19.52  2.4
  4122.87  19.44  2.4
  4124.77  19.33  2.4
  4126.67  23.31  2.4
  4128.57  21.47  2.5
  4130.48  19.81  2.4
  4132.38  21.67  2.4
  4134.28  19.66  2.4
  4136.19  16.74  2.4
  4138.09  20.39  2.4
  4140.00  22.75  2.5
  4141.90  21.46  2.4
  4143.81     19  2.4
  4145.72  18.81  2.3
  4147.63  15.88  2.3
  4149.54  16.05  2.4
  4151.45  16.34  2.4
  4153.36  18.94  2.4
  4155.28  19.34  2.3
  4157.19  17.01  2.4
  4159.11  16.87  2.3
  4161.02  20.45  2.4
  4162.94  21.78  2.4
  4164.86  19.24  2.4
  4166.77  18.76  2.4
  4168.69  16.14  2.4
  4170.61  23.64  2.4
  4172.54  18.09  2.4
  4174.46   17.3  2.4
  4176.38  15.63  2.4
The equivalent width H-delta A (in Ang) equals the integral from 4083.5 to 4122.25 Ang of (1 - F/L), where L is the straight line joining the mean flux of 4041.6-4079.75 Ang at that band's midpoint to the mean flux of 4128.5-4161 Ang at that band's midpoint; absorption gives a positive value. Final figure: -1.6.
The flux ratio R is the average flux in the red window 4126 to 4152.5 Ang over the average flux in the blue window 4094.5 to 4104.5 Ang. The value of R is 1.1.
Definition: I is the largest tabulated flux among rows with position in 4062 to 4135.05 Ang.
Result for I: 26.38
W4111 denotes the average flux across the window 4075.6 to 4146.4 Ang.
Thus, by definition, 20.5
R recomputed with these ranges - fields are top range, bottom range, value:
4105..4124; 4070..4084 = 1.03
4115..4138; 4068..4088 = 0.97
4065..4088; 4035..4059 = 0.97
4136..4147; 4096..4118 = 1.00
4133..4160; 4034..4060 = 0.88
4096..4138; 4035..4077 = 0.97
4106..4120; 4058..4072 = 1.06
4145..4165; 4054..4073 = 0.91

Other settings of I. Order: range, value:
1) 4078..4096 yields 25.46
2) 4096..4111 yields 22.04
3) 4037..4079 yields 26.09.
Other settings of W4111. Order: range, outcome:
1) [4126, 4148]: 20.1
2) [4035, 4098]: 20.9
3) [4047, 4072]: 20.6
